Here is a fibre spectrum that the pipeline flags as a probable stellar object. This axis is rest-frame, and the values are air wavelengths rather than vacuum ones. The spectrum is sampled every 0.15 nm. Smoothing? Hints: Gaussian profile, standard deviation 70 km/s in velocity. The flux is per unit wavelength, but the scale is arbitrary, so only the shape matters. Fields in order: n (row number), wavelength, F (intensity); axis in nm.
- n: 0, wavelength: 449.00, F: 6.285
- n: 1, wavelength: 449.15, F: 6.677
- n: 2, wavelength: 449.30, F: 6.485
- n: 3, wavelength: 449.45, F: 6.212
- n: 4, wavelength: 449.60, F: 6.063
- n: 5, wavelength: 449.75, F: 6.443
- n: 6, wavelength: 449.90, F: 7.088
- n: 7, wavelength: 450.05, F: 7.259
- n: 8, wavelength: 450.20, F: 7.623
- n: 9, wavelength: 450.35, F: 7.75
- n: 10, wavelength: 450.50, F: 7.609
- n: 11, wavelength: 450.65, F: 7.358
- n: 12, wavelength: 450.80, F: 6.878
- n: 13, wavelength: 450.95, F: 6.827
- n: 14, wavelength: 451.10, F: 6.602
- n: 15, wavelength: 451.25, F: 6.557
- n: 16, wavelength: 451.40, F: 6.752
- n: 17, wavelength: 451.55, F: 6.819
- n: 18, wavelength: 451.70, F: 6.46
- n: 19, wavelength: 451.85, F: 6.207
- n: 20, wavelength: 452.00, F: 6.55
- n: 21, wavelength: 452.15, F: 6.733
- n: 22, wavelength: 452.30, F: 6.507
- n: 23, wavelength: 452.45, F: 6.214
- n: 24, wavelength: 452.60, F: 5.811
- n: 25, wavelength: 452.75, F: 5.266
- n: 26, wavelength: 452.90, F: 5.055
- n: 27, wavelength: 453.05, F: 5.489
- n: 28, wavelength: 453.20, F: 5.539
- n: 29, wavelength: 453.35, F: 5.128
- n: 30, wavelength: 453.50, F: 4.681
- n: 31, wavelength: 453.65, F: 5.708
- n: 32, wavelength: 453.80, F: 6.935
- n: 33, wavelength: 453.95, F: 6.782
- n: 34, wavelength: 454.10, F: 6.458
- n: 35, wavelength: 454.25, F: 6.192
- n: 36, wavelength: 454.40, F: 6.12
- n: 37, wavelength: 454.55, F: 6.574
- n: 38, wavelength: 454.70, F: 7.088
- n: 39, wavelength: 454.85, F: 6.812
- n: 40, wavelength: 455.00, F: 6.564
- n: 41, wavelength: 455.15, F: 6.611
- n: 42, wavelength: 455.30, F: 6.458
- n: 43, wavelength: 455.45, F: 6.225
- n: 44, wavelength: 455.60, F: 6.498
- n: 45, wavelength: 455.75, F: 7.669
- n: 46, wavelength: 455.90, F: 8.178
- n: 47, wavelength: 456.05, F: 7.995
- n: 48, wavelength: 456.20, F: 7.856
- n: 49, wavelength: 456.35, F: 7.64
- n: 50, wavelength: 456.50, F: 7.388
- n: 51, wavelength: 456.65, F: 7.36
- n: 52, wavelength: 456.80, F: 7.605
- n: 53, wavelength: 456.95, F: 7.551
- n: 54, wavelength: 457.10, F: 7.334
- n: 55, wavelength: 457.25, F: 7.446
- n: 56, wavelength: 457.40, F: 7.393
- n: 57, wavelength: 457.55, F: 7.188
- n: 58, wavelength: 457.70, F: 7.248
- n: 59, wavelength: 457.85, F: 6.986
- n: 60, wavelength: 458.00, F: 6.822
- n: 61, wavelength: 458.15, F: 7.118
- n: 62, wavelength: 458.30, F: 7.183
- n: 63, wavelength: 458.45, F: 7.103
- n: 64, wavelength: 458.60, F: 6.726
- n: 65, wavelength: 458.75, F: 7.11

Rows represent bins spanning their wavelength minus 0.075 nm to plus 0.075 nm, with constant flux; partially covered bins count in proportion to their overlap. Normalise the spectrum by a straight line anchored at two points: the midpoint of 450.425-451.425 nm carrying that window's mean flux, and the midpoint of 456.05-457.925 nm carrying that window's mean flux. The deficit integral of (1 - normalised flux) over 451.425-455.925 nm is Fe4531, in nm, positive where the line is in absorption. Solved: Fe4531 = 0.55 nm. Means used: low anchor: 6.95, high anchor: 7.44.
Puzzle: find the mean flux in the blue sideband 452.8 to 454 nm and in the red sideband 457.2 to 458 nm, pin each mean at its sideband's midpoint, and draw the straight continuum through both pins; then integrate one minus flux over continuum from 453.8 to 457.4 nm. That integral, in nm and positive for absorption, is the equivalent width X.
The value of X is -0.34 nm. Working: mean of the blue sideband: 5.63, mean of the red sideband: 7.21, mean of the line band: 7.07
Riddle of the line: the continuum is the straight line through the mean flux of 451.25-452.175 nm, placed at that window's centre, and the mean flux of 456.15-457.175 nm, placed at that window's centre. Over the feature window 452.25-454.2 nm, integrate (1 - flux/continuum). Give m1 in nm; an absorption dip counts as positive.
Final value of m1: 0.30 nm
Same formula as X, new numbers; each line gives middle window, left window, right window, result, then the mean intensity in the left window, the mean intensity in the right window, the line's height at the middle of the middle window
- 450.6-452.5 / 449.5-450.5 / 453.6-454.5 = 0.044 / 7.06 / 6.39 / 6.8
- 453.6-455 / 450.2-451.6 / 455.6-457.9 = 0.148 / 7.05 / 7.49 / 7.31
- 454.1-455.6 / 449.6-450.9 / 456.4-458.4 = 0.151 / 7.17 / 7.28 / 7.24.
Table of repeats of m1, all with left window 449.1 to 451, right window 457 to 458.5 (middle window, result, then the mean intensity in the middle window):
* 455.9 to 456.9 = -0.074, 7.68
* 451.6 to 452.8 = 0.131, 6.25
